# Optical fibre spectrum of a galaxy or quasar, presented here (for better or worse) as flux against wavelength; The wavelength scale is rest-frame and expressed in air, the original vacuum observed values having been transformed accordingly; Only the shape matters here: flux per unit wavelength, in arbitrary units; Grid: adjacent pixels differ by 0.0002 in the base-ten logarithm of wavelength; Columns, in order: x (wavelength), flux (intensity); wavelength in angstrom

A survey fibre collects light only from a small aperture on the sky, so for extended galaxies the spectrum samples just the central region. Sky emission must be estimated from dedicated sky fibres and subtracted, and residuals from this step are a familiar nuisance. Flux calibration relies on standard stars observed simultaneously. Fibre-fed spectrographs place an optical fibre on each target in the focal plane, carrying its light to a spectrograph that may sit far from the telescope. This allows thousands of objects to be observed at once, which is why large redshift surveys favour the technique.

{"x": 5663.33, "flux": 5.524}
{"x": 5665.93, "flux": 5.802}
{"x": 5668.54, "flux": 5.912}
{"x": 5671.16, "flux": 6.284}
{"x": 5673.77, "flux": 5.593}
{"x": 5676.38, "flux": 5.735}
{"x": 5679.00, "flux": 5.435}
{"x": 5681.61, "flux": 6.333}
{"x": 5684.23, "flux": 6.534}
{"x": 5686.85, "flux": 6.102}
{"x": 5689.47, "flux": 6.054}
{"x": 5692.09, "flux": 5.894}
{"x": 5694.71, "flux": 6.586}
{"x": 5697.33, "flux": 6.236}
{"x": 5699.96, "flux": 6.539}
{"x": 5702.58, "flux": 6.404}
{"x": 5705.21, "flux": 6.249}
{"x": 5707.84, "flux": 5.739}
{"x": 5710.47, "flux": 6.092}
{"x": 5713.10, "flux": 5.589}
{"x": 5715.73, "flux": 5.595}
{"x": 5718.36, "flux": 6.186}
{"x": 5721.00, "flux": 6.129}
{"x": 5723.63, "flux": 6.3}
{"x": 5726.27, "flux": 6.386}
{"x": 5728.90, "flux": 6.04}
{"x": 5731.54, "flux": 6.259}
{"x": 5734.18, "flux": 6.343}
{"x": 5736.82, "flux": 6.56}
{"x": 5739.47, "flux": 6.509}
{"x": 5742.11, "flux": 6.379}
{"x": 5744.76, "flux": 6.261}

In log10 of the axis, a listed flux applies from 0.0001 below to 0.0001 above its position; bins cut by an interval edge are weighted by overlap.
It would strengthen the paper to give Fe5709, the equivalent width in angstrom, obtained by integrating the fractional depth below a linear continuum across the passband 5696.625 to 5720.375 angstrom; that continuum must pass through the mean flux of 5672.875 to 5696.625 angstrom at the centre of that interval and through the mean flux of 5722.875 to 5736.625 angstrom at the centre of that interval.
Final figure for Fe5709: 0.4 angstrom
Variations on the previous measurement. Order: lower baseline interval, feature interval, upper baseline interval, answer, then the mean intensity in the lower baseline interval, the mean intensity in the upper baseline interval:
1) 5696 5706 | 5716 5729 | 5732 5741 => 0.5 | 6.36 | 6.45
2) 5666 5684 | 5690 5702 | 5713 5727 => -0.6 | 5.91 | 6.05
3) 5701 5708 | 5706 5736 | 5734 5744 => 1.2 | 6.21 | 6.44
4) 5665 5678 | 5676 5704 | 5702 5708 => -0.7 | 5.85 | 6.17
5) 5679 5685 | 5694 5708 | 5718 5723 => -0.3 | 6.21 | 6.17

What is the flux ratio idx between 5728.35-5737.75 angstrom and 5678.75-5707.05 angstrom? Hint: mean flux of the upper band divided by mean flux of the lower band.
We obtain 1.01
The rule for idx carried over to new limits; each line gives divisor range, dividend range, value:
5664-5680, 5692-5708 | 1.09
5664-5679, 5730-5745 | 1.10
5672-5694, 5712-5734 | 1.02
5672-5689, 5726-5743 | 1.06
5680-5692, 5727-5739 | 1.02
